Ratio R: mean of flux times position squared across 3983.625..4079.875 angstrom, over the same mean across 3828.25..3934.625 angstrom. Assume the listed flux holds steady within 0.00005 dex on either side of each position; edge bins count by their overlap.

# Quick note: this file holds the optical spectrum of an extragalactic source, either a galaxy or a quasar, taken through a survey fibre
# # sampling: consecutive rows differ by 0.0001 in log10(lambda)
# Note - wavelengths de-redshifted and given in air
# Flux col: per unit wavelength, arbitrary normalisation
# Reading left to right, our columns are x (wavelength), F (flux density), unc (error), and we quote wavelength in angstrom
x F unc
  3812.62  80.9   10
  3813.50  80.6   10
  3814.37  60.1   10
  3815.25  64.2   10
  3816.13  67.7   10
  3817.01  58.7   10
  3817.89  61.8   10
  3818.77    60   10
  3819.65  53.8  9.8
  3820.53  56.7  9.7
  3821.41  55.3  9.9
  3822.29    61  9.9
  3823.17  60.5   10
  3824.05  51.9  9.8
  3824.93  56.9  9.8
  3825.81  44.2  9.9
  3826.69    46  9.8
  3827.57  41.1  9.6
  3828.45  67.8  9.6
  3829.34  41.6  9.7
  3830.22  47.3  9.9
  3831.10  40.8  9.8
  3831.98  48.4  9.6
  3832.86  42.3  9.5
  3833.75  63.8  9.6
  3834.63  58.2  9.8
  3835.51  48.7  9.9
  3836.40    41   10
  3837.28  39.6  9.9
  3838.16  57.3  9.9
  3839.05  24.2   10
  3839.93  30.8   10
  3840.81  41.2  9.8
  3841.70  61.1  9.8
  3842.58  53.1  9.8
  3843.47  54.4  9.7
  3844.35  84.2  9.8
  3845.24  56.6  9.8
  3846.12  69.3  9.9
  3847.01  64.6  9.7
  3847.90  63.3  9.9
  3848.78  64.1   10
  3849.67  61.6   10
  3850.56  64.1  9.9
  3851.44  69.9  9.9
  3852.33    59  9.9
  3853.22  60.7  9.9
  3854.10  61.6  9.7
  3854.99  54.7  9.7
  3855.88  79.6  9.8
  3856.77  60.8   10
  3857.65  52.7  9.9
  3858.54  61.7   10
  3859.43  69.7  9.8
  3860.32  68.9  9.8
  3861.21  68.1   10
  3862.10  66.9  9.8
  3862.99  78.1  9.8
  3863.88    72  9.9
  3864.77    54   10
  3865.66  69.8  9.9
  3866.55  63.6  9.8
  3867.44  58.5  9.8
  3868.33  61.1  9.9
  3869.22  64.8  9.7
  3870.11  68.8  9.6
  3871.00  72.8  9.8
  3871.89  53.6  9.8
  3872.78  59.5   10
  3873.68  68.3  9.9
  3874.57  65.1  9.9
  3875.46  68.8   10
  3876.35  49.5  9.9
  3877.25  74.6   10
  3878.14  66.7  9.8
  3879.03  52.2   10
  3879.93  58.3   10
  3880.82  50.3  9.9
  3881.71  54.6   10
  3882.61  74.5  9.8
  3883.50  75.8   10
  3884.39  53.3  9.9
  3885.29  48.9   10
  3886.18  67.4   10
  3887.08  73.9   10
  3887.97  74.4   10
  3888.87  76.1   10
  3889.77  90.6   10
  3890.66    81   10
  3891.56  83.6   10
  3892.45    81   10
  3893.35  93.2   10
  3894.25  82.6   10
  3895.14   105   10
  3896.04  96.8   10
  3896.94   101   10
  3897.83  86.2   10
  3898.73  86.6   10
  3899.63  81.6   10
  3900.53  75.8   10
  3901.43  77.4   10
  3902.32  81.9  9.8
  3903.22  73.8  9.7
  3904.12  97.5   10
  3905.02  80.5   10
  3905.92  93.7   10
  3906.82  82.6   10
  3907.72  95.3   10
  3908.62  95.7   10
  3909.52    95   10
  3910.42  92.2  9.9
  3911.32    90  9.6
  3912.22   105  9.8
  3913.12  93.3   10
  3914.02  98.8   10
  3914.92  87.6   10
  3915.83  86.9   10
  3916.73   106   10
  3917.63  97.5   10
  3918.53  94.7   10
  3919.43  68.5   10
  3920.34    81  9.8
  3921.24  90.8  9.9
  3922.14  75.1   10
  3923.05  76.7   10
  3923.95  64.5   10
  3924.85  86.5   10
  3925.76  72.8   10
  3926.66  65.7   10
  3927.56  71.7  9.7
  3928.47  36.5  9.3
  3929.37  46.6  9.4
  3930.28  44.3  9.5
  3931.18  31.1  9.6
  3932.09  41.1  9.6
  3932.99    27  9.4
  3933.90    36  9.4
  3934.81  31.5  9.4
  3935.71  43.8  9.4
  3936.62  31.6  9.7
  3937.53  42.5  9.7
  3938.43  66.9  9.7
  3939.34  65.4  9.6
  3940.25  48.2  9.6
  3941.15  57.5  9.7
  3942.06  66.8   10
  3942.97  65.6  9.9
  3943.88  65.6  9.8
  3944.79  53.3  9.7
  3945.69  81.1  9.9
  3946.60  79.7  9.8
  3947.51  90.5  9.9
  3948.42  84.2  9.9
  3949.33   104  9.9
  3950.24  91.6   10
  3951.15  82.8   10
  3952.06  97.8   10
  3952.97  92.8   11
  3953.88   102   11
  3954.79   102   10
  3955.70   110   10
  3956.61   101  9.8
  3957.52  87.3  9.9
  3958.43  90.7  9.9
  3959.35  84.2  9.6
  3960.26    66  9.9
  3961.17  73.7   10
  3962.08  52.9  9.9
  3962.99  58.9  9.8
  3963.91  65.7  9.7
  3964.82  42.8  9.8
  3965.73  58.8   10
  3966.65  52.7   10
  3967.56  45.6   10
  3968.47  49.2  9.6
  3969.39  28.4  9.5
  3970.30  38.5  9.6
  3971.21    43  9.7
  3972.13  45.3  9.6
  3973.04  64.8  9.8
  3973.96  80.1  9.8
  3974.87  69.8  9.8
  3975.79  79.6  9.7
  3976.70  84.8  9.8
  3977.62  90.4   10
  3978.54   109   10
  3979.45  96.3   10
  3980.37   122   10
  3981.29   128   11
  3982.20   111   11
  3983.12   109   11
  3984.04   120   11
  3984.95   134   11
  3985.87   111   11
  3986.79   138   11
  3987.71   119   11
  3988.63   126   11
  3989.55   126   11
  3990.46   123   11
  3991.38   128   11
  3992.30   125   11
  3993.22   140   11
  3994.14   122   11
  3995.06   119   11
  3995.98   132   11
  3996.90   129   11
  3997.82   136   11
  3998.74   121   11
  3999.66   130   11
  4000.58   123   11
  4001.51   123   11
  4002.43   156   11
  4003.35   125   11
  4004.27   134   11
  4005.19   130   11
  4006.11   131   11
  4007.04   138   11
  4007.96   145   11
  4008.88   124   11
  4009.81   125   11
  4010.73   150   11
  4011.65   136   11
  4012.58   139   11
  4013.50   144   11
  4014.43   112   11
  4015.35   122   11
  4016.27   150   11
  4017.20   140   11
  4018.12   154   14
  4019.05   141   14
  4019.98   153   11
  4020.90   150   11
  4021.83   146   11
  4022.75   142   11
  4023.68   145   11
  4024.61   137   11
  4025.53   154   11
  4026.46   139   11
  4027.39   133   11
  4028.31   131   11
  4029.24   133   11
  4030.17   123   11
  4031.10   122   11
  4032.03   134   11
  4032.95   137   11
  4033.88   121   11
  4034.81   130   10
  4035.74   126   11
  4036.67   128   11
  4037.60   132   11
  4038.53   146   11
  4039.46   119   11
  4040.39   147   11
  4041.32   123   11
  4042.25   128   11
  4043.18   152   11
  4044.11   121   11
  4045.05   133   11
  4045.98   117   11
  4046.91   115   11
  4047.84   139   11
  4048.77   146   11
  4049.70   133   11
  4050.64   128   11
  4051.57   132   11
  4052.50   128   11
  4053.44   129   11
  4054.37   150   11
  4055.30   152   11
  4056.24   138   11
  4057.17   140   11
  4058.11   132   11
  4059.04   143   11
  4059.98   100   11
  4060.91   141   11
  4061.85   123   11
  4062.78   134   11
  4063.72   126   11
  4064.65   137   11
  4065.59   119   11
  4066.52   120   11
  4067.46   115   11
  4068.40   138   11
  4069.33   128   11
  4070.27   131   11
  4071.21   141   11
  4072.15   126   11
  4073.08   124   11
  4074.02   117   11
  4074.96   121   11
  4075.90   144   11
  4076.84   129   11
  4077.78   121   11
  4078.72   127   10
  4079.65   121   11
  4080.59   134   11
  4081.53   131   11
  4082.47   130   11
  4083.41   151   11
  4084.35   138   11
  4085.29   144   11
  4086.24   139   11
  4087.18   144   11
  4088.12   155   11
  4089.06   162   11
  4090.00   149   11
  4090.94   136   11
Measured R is 2.1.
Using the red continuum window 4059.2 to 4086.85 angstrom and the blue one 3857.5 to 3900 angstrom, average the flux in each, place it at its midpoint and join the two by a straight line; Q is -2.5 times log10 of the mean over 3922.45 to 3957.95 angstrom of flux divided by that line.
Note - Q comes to 0.30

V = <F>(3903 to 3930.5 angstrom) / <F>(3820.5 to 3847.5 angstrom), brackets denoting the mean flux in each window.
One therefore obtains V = 1.6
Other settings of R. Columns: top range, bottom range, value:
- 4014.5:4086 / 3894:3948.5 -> 1.92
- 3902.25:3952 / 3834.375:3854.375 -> 1.36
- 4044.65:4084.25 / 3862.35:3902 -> 2.00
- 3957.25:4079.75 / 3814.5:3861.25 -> 2.32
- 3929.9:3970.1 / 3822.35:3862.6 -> 1.23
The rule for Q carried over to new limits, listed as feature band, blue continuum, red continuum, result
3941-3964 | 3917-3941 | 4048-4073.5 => -0.13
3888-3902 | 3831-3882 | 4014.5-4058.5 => -0.14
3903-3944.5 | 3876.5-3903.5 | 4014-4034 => 0.26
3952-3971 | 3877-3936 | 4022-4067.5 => 0.35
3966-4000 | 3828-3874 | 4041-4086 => 0.04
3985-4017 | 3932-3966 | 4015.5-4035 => -0.12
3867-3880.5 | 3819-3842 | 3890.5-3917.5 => 0.17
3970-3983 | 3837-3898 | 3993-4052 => 0.33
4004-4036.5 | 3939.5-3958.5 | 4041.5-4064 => -0.17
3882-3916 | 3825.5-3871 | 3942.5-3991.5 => -0.20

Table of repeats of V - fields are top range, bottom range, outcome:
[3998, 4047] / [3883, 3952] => 1.79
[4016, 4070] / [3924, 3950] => 2.28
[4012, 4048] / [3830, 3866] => 2.31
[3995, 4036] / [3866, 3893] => 2.03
